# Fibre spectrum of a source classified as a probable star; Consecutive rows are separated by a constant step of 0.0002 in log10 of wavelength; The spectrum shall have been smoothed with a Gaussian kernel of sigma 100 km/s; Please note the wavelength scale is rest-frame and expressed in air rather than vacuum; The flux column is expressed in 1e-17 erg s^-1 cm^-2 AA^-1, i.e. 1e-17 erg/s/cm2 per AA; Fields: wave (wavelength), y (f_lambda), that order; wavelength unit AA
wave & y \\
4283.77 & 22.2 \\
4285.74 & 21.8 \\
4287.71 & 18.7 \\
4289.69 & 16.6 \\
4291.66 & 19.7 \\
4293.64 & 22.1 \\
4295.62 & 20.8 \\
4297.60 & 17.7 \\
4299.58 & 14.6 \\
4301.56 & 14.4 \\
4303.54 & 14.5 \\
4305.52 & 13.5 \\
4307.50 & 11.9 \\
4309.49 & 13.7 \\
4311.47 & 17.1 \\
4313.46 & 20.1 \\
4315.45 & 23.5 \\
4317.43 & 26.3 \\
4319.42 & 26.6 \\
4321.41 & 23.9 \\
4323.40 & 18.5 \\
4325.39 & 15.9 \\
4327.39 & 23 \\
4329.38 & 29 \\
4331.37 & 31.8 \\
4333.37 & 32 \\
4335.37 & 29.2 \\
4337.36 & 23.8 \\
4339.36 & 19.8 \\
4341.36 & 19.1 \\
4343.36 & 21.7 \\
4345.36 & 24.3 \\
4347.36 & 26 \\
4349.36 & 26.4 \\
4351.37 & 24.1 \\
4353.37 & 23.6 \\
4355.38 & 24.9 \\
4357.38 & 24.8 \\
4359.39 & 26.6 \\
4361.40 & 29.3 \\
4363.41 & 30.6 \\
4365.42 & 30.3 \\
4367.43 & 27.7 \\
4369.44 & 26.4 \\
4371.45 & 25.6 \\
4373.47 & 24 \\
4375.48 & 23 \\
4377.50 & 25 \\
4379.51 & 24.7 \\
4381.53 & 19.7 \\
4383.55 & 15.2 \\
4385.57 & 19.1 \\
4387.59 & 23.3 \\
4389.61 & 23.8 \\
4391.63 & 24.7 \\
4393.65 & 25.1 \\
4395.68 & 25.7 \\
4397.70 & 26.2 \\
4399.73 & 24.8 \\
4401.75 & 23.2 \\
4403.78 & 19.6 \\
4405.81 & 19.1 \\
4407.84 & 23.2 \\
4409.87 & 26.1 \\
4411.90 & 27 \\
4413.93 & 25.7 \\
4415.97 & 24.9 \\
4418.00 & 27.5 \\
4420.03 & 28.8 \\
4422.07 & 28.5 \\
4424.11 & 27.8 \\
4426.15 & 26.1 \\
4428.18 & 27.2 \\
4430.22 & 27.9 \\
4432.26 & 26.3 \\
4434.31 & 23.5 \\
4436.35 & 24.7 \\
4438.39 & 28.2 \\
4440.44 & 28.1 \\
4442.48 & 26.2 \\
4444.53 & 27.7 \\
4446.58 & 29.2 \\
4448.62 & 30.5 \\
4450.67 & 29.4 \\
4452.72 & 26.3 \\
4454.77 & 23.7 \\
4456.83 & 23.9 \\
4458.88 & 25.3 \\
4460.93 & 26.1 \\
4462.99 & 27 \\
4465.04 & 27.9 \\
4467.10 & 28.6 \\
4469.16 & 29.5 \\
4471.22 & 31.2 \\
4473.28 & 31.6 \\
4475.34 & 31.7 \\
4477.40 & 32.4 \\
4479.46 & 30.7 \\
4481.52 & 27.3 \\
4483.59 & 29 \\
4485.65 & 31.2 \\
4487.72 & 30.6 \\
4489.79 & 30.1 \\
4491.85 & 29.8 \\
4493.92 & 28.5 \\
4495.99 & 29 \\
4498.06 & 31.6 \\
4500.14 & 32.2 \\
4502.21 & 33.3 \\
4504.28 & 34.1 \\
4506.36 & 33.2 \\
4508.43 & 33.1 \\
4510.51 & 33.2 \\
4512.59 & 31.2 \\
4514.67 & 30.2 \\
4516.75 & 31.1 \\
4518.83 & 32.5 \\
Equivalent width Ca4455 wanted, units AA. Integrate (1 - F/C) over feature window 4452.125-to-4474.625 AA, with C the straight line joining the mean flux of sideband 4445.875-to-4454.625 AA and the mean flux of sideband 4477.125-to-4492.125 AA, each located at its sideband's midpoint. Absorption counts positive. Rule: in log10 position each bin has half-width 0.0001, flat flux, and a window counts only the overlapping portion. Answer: 1.2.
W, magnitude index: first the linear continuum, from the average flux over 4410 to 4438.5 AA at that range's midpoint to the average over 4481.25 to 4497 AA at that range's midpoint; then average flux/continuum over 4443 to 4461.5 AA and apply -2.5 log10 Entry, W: 0.04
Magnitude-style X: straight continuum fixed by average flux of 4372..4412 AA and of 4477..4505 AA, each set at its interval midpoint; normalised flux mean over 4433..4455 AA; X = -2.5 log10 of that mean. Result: 0.00 mag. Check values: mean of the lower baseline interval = 23.1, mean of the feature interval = 27.2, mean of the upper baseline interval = 30.6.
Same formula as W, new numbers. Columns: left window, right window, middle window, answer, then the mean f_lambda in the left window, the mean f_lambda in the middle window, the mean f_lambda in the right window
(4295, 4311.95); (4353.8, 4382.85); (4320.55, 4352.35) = -0.19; 15.2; 24.3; 25.7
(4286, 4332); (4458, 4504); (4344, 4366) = -0.17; 19.7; 26.3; 29.8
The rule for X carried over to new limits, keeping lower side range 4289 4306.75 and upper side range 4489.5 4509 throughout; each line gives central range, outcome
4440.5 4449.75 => -0.030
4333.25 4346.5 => -0.186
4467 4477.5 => -0.047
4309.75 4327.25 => -0.148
